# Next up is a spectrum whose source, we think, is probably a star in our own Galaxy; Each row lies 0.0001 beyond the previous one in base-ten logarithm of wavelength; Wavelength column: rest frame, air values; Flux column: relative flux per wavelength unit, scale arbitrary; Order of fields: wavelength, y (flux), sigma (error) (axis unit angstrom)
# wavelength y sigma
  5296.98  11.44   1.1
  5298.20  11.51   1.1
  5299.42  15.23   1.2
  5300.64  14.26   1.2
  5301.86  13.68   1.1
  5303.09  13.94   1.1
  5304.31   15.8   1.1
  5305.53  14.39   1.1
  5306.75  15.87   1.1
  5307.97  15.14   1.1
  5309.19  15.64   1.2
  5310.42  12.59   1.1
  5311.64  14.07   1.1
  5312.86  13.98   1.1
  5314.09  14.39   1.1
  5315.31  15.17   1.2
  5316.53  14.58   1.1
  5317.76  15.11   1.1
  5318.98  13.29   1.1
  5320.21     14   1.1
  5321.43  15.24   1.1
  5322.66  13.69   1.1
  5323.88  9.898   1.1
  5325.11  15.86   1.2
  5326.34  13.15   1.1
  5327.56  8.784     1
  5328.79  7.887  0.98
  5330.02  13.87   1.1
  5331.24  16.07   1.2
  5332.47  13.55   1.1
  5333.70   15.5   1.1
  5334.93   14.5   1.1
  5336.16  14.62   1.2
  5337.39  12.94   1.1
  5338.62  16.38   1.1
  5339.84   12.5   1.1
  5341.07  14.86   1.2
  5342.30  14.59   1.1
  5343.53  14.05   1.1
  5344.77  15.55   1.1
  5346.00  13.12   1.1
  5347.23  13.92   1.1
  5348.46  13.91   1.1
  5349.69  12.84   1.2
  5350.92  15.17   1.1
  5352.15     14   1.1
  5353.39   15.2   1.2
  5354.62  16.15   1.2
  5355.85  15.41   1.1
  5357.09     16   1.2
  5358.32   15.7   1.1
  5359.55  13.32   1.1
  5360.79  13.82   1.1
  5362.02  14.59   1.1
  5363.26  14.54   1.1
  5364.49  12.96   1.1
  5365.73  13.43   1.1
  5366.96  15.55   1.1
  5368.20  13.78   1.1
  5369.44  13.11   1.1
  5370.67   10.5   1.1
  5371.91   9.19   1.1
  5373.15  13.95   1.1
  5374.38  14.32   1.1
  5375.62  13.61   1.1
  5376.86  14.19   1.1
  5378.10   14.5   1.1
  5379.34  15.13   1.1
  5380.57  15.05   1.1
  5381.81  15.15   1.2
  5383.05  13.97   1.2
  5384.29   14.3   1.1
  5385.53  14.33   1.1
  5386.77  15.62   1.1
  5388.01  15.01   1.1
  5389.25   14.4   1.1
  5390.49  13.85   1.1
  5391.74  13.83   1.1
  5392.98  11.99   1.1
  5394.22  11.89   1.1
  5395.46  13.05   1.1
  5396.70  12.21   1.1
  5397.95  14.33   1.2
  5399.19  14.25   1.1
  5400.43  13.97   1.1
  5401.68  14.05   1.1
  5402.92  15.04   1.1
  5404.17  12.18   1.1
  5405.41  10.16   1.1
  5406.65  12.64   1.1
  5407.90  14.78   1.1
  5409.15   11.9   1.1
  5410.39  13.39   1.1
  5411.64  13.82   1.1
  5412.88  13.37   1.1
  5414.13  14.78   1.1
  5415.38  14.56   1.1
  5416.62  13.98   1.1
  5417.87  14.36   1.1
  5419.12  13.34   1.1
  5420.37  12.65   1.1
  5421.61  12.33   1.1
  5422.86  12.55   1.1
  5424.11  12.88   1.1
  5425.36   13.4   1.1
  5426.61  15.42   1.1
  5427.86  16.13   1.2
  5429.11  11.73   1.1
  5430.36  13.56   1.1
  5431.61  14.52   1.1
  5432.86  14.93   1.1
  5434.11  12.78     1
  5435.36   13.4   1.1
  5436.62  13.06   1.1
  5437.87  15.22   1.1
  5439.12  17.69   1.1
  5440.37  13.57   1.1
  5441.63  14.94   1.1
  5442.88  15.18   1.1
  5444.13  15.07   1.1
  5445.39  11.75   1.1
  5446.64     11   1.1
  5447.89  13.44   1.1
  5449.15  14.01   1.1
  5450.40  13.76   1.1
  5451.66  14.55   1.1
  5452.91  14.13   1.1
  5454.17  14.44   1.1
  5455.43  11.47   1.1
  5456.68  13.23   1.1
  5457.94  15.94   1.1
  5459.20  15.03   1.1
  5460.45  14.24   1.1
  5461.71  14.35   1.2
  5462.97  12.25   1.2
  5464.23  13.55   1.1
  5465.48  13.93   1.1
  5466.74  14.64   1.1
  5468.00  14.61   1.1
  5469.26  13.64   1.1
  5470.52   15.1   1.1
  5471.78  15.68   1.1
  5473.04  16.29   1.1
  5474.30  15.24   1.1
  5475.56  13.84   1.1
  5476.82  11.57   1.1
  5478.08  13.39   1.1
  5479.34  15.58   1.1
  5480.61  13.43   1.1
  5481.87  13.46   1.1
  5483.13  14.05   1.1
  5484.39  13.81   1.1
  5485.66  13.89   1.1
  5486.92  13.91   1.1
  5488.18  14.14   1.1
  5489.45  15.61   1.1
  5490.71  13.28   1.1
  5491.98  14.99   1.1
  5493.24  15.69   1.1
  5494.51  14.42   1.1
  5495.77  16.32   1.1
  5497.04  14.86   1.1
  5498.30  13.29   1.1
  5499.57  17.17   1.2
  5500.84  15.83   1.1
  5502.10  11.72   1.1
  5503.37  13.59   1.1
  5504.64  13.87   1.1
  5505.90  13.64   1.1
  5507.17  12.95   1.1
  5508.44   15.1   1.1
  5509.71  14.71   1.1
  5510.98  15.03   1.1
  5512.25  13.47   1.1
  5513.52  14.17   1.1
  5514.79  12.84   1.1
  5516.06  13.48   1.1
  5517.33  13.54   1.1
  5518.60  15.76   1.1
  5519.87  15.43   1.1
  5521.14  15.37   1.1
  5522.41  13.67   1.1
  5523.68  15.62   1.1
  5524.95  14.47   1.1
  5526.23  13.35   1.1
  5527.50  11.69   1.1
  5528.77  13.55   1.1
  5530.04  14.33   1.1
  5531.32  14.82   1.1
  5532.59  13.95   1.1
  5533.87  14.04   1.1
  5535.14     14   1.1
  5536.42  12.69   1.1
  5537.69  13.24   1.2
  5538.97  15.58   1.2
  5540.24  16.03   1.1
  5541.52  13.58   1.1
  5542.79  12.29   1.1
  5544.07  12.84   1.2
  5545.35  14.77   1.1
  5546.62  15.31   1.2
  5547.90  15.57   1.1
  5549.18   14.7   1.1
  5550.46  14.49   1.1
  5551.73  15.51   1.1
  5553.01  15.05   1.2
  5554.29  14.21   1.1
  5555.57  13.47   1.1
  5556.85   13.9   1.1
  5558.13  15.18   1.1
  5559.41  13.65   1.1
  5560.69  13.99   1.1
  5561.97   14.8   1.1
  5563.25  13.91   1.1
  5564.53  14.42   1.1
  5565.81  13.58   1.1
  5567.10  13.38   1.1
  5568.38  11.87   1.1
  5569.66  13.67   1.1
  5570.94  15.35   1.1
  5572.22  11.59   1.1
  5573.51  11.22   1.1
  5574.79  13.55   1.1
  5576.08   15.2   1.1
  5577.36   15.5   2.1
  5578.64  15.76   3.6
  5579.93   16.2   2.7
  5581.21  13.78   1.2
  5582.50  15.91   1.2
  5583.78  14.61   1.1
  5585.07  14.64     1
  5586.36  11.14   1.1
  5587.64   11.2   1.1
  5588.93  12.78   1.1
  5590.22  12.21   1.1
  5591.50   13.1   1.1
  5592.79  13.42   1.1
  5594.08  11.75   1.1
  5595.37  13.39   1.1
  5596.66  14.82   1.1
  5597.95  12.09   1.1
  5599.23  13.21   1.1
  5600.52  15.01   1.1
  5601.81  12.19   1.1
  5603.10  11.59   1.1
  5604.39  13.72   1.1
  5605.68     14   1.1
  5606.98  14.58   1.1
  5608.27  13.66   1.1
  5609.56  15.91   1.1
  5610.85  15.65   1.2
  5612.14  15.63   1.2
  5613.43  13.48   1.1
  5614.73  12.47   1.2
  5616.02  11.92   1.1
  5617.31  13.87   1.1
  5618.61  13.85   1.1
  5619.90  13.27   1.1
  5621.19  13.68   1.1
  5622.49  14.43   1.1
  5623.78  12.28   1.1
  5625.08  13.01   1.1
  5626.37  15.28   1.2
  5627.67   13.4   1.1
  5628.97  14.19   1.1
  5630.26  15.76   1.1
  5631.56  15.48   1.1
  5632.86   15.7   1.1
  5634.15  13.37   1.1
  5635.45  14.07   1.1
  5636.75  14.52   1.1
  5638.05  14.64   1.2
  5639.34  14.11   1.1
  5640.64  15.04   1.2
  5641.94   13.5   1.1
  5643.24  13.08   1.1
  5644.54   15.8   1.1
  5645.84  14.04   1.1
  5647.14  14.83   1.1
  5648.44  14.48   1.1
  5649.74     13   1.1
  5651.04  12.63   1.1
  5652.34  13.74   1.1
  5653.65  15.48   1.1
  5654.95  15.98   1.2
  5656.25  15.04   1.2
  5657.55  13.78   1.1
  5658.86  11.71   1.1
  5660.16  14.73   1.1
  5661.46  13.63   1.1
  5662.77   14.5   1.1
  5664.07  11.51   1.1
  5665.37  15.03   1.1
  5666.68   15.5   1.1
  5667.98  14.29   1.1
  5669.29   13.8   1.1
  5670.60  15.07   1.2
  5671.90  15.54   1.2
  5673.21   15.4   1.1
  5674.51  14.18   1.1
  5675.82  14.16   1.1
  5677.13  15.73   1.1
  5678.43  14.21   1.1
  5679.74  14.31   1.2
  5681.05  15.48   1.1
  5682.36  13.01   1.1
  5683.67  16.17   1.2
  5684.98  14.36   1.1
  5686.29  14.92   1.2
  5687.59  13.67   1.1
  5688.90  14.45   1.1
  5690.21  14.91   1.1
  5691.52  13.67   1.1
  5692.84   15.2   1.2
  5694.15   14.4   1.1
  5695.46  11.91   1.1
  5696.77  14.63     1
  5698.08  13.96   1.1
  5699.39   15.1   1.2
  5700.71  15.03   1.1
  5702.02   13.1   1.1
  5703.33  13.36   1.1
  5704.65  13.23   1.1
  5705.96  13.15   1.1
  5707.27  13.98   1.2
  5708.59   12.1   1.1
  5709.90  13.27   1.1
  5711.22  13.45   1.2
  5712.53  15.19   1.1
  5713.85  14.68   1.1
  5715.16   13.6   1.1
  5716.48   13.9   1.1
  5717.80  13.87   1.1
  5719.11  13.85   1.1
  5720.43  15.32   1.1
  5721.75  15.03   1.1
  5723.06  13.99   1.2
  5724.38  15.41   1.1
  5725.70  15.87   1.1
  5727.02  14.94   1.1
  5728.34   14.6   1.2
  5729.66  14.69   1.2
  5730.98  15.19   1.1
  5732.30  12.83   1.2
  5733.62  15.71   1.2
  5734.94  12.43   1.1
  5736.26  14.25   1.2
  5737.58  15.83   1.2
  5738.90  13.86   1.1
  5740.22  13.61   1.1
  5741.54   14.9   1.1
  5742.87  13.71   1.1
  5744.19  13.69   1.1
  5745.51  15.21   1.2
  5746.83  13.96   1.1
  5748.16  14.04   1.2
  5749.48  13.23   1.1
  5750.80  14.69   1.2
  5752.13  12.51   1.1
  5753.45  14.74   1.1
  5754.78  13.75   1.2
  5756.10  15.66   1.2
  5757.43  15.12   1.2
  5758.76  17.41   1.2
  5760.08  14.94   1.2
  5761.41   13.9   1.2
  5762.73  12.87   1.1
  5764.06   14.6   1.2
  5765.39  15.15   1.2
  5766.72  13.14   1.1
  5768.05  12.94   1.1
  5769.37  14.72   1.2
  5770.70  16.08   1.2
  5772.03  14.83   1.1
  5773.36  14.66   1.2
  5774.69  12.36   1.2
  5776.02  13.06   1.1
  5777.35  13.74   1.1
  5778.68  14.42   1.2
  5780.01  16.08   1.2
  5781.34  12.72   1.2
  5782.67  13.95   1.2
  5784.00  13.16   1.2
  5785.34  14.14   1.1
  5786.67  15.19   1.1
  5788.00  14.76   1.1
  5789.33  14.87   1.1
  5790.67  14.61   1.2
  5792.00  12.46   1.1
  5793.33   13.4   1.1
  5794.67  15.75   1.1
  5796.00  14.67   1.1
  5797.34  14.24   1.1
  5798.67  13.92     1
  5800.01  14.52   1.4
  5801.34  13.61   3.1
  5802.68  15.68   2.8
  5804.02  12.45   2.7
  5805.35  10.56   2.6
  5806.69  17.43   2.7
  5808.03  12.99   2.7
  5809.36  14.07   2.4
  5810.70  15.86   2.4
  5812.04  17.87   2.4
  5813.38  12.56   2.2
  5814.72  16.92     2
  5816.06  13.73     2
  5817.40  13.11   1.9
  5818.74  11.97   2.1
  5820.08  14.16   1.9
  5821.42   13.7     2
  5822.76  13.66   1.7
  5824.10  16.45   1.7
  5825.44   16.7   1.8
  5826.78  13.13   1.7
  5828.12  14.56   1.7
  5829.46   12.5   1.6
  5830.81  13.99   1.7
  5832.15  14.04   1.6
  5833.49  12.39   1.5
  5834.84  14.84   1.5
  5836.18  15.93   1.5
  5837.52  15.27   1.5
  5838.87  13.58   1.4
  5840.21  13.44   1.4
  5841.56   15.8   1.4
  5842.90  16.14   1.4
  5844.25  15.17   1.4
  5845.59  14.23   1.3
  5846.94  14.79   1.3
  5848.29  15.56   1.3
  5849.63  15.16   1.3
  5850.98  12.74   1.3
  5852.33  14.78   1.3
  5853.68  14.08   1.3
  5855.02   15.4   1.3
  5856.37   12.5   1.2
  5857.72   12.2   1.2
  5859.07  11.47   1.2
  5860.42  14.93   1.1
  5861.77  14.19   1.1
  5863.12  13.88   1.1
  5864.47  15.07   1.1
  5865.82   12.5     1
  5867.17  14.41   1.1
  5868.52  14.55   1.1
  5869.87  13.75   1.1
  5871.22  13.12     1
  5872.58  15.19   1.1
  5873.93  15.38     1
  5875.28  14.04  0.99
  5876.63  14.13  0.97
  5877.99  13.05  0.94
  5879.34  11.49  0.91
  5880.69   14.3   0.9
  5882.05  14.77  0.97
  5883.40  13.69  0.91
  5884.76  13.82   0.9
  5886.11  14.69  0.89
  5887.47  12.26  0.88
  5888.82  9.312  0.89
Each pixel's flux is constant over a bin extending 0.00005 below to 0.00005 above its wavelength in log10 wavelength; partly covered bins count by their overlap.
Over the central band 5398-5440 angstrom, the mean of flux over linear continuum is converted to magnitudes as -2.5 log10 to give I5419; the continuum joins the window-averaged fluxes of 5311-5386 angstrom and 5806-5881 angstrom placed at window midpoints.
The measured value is 0.023 mag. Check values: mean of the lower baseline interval 14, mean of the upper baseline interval 14.3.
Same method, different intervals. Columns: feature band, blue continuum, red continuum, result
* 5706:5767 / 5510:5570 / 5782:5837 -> -0.01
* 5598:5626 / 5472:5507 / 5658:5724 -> 0.04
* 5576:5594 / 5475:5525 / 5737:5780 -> 0.03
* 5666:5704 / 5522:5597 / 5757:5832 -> -0.03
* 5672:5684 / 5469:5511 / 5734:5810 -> -0.04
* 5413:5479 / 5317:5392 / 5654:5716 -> 0.01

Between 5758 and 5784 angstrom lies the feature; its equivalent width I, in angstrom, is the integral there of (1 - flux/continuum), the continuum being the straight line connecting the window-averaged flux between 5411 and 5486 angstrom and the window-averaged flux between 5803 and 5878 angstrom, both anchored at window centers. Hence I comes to -0.1 angstrom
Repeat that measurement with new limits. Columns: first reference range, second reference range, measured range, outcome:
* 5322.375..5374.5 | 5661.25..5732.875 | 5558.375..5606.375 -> 1.8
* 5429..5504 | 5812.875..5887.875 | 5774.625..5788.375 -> 0.1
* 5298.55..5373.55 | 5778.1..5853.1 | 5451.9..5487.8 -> 0.0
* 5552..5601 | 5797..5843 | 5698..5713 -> 0.4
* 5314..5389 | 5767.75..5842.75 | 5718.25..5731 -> -0.6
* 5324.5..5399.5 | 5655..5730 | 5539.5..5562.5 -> -0.5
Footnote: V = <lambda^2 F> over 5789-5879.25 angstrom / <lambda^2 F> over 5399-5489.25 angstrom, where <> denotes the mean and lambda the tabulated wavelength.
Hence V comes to 1.2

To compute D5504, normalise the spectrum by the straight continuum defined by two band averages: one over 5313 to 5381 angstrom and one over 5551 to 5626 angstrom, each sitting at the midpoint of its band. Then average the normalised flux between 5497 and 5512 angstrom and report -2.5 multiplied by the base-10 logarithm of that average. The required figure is -0.03 mag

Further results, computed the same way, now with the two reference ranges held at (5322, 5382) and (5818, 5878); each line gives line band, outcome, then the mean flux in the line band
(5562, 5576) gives 0.05 mag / 13.4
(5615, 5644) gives 0.00 mag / 14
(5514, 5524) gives -0.03 mag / 14.4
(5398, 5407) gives 0.05 mag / 13.3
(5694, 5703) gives 0.01 mag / 14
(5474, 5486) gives 0.01 mag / 13.8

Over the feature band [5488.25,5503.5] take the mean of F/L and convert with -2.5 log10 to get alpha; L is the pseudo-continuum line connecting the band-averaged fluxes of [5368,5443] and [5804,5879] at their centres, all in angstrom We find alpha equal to -0.07 mag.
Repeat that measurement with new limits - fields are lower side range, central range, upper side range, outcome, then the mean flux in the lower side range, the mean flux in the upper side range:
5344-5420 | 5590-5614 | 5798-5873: 0.03 mag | 13.9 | 14.2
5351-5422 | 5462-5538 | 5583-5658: -0.03 mag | 13.8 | 13.9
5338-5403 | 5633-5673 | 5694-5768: -0.01 mag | 14.1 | 14.2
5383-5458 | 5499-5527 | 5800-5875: -0.03 mag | 13.7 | 14.3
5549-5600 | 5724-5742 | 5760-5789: -0.04 mag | 13.8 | 14.1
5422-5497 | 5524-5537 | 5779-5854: 0.03 mag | 14.1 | 14.4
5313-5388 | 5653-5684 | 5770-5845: -0.02 mag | 14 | 14.3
